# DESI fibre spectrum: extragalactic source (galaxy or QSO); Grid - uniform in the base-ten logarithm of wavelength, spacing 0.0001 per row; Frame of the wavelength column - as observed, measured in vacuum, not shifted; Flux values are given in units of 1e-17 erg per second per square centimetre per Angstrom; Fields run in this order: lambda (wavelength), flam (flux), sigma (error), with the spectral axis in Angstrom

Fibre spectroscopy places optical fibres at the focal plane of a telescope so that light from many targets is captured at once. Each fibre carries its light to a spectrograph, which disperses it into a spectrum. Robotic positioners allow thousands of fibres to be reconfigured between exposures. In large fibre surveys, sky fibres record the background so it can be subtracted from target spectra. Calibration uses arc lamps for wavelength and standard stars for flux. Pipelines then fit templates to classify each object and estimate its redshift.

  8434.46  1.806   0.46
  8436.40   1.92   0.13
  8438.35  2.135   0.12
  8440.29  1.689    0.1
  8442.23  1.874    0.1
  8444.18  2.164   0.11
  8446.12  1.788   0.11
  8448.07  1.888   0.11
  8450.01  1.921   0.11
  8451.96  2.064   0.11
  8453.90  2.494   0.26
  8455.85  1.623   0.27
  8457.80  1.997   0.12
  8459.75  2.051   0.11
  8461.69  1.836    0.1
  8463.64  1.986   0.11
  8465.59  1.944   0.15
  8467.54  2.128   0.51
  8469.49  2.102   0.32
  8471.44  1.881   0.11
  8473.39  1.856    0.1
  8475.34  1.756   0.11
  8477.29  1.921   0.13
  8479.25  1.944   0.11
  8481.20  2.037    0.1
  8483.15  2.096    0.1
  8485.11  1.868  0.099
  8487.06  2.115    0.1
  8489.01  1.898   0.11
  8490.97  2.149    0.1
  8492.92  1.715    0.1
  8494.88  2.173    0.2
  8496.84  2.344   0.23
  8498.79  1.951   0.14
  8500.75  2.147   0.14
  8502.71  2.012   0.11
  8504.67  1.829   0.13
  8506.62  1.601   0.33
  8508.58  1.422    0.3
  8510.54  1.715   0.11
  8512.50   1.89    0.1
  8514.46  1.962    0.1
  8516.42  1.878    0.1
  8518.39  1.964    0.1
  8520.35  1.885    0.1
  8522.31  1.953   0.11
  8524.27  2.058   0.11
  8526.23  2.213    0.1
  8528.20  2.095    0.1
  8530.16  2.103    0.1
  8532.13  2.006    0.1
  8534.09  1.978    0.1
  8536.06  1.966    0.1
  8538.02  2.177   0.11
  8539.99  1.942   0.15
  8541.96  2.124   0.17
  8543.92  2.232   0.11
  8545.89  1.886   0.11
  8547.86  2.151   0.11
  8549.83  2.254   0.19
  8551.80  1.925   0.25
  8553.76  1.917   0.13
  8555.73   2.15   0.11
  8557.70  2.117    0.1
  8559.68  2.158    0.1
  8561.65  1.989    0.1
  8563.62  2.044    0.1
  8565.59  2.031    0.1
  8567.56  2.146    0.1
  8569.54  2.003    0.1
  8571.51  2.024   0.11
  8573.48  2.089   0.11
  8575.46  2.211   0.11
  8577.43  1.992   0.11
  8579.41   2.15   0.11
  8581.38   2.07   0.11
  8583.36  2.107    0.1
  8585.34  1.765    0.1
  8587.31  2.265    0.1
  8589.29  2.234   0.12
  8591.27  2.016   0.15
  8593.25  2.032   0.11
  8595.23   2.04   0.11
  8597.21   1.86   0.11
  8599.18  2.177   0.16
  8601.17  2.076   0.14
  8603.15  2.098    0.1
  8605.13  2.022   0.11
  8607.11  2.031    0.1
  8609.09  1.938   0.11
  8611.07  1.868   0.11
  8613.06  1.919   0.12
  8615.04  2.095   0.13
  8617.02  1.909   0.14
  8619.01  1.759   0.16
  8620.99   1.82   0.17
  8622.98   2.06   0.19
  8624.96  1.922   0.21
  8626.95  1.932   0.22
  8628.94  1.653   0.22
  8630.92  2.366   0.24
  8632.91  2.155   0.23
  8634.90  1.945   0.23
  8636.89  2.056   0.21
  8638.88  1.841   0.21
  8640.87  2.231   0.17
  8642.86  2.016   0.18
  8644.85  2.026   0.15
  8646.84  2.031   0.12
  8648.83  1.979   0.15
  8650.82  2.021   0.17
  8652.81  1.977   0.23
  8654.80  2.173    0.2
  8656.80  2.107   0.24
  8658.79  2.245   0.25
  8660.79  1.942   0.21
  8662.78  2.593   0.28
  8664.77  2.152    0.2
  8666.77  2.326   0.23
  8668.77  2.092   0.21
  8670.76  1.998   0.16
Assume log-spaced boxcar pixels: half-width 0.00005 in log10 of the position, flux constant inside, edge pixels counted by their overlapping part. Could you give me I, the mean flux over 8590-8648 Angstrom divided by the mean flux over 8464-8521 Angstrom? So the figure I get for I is 1.03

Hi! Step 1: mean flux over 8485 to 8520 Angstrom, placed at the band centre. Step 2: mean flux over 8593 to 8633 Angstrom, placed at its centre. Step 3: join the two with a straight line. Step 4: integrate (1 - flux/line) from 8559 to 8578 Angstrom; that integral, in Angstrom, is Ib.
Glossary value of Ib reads -1.1 Angstrom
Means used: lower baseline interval 1.92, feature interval 2.07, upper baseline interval 1.98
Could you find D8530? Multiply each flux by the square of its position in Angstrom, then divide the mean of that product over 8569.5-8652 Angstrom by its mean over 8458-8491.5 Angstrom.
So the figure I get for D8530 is 1.1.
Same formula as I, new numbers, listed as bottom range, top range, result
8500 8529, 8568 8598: 1.08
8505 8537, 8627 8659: 1.07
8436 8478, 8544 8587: 1.05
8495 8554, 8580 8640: 1.01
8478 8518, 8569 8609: 1.06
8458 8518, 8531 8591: 1.07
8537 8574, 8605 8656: 0.96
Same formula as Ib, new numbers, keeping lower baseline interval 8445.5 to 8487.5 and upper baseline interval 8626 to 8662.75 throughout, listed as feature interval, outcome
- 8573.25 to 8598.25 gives -0.5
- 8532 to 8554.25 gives -0.5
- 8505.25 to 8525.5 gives 1.6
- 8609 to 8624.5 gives 0.9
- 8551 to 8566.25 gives -0.2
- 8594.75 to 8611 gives 0.1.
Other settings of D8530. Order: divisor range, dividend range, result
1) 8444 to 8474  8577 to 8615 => 1.06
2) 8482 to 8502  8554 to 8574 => 1.03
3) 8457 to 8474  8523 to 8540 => 1.06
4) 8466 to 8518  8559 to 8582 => 1.09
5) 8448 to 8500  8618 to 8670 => 1.07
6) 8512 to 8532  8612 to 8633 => 1.00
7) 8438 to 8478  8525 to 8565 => 1.08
